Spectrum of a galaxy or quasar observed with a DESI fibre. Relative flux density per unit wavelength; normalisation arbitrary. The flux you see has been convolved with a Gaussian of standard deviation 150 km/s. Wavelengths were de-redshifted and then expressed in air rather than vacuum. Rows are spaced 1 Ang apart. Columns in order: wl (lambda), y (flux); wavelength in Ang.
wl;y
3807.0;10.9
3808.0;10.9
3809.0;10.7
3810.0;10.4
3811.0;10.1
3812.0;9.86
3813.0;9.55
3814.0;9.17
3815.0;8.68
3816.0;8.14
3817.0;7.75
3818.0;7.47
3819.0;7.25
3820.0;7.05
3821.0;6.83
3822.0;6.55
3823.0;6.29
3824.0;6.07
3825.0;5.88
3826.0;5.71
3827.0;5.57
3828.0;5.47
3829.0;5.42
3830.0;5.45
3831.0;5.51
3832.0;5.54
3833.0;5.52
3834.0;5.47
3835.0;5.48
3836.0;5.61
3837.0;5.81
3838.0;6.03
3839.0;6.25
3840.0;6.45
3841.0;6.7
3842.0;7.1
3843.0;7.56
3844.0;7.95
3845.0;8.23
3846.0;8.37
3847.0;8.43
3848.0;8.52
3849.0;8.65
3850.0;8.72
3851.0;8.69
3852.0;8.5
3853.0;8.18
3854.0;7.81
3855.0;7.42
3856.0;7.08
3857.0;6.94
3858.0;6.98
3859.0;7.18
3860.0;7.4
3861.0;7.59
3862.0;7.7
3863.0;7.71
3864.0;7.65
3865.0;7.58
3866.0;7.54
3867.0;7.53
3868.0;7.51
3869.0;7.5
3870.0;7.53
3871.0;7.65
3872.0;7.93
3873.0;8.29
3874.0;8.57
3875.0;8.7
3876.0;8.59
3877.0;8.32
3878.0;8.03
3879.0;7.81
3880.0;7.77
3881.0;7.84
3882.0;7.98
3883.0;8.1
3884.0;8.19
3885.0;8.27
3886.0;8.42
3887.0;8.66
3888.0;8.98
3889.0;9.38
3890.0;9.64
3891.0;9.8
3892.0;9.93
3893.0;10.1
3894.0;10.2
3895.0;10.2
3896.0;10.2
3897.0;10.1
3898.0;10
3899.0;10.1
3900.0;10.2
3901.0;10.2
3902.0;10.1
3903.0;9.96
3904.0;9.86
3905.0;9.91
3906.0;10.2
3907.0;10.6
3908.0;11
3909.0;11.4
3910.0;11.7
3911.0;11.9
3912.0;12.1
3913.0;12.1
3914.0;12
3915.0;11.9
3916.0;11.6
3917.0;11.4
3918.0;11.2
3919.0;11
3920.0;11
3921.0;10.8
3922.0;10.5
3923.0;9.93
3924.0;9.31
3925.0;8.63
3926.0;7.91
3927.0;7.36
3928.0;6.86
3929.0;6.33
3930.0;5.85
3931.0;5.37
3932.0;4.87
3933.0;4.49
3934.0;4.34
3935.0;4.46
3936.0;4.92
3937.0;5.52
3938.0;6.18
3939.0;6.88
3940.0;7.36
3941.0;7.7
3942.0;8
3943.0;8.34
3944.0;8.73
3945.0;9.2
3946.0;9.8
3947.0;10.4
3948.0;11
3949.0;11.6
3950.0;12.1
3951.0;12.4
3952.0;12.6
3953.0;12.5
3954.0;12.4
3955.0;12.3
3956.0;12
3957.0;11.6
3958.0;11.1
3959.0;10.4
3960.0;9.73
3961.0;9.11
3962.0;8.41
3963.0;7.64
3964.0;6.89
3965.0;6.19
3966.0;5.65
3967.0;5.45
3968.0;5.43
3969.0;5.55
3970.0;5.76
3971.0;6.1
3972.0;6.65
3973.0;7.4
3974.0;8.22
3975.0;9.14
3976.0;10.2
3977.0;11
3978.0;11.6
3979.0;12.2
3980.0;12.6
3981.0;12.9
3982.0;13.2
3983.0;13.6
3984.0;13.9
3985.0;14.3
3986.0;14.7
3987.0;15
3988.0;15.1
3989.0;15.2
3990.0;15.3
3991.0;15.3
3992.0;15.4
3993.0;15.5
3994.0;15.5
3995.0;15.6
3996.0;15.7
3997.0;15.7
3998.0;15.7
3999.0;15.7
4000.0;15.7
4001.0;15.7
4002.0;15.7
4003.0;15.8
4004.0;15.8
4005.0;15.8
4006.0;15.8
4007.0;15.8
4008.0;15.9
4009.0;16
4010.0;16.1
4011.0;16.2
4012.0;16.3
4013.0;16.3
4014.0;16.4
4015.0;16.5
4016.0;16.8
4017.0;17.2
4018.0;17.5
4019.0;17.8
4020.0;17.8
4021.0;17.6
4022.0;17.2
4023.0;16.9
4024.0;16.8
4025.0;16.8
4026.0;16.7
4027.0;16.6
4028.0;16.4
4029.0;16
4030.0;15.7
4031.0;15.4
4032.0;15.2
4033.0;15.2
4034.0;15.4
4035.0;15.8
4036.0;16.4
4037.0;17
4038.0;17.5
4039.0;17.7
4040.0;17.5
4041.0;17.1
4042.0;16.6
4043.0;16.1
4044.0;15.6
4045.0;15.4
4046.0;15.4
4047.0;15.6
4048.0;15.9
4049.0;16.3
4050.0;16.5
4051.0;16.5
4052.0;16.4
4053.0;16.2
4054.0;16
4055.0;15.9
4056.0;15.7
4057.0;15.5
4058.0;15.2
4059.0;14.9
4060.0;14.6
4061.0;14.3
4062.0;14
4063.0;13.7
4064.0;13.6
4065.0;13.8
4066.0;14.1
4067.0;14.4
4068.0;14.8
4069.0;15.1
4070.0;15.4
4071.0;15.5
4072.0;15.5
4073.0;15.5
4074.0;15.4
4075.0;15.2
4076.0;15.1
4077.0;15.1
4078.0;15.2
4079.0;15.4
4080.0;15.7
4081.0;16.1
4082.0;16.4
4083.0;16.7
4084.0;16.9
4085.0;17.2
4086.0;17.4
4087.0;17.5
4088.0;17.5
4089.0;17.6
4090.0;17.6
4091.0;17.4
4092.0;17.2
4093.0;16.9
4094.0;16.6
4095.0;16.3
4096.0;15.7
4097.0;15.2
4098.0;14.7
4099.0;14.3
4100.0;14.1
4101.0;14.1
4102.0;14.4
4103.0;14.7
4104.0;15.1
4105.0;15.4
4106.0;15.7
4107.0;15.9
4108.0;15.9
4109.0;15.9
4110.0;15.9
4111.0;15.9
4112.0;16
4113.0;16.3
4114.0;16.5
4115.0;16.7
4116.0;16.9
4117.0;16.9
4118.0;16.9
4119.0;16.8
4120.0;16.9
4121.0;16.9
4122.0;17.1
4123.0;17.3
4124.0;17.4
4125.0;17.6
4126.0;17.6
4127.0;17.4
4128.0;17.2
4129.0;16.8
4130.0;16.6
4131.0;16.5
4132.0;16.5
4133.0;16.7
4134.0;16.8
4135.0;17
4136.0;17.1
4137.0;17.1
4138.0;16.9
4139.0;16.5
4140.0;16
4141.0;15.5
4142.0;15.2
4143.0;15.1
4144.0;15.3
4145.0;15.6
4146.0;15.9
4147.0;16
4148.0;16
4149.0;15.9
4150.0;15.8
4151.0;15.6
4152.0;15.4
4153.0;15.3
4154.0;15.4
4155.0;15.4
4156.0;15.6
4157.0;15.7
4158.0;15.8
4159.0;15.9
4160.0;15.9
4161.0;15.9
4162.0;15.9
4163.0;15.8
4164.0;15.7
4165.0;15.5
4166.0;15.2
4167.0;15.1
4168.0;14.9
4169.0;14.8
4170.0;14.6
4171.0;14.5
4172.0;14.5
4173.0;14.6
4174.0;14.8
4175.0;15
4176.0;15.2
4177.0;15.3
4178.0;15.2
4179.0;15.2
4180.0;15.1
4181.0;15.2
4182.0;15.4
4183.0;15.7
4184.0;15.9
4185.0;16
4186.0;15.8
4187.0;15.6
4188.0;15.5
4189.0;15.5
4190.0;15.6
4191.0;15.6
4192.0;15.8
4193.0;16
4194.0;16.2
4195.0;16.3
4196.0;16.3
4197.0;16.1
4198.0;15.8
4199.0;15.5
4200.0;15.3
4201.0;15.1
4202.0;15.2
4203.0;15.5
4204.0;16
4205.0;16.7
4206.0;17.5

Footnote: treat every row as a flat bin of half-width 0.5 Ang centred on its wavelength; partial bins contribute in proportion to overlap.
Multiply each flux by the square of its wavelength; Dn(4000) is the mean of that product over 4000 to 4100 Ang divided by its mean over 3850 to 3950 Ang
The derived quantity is 1.97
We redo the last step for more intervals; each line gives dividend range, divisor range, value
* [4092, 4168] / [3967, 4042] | 1.17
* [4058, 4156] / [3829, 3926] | 2.06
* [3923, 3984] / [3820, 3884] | 1.28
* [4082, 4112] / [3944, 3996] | 1.55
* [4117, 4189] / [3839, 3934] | 2.07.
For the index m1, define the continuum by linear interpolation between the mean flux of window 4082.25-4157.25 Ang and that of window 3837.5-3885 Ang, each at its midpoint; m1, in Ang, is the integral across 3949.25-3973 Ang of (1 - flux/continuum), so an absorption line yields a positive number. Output 4.2 Ang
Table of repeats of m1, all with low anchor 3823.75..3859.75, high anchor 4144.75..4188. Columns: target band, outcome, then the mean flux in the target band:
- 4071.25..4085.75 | -3.0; 15.8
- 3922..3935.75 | 3.6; 6.7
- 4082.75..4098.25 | -3.9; 16.8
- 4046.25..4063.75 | -4.2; 15.5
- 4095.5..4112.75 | -1.8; 15.2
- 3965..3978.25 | 3.7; 7.42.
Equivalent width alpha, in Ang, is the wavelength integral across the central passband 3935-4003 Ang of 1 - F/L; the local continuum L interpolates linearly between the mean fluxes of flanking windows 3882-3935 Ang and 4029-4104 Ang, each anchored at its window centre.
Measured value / 5.7 Ang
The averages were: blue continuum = 9.44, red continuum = 15.7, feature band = 11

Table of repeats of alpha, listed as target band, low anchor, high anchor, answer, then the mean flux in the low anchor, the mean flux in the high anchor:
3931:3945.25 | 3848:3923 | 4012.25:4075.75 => 6.3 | 9.19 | 15.9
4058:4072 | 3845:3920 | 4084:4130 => 0.5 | 9.1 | 16.4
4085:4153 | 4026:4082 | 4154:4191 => -3.5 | 15.6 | 15.4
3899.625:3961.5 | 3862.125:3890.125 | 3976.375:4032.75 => 8.8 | 8.11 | 15.5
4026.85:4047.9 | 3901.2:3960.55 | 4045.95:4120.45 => -3.5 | 9.54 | 15.8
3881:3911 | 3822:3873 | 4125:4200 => -4.9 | 7.03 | 15.8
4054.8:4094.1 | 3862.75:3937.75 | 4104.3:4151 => -2.7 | 8.89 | 16.4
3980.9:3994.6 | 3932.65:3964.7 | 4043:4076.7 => -4.2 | 9.07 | 15.3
